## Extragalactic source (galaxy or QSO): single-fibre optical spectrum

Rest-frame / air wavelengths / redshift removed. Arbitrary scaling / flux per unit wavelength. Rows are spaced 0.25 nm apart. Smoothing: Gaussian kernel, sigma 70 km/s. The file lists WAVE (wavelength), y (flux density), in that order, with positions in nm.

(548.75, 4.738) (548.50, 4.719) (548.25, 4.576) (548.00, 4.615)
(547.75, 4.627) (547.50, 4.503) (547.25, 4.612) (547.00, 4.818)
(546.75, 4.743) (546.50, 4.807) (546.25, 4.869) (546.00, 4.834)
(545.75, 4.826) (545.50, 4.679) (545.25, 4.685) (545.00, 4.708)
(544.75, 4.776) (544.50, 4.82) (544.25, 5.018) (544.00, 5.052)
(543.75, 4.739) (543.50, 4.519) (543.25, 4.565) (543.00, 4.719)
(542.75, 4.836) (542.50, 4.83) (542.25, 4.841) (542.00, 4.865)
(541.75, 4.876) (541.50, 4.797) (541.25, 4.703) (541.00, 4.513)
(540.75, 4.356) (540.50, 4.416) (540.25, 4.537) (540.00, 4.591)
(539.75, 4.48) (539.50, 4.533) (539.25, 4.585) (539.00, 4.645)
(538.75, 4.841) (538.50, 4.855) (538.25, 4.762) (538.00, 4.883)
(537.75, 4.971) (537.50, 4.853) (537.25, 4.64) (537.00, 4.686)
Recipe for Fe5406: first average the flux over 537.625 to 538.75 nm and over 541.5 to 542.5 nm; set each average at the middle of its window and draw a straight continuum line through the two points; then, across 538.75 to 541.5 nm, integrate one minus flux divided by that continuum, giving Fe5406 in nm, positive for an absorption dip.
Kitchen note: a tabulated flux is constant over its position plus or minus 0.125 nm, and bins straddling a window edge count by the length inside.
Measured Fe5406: 0.17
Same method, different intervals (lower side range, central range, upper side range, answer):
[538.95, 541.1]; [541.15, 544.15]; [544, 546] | -0.073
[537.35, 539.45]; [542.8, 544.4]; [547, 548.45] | -0.028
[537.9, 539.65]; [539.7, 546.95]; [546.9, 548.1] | -0.082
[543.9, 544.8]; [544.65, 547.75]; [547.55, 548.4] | 0.016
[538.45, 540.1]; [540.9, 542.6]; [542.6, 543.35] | -0.032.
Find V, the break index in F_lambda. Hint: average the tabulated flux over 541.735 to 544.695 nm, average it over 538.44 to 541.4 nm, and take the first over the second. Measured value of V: 1.0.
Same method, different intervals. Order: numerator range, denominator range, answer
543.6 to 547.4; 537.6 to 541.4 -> 1.03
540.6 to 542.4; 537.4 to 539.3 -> 0.98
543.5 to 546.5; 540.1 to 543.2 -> 1.03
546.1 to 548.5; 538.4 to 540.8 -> 1.02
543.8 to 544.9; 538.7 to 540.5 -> 1.07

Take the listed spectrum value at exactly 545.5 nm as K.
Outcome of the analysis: 4.679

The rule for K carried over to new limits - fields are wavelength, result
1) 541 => 4.513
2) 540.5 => 4.416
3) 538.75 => 4.841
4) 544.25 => 5.018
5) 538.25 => 4.762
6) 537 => 4.686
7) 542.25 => 4.841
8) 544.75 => 4.776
